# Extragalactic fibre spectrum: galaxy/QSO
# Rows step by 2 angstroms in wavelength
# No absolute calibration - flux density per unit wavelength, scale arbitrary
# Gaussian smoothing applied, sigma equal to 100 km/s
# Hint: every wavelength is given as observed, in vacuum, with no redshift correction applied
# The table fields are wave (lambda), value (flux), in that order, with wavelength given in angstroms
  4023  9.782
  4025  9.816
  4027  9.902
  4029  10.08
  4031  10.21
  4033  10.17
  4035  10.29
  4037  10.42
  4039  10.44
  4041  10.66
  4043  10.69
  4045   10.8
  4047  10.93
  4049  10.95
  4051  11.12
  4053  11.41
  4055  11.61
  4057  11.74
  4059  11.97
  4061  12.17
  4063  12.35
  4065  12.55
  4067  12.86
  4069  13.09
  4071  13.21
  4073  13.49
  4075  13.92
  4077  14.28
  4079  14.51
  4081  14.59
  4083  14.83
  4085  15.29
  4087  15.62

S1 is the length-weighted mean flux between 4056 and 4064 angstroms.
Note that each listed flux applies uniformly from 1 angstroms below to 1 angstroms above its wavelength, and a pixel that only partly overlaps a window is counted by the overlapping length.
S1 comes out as 12.1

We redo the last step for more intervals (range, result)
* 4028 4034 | 10.2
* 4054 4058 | 11.7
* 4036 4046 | 10.6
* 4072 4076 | 13.7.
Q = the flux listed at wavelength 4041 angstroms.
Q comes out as 10.66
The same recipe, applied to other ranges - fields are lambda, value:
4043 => 10.69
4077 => 14.28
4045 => 10.8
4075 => 13.92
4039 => 10.44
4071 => 13.21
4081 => 14.59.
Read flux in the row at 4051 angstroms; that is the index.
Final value 11.12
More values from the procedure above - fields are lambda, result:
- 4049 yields 10.95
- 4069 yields 13.09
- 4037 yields 10.42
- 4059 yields 11.97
